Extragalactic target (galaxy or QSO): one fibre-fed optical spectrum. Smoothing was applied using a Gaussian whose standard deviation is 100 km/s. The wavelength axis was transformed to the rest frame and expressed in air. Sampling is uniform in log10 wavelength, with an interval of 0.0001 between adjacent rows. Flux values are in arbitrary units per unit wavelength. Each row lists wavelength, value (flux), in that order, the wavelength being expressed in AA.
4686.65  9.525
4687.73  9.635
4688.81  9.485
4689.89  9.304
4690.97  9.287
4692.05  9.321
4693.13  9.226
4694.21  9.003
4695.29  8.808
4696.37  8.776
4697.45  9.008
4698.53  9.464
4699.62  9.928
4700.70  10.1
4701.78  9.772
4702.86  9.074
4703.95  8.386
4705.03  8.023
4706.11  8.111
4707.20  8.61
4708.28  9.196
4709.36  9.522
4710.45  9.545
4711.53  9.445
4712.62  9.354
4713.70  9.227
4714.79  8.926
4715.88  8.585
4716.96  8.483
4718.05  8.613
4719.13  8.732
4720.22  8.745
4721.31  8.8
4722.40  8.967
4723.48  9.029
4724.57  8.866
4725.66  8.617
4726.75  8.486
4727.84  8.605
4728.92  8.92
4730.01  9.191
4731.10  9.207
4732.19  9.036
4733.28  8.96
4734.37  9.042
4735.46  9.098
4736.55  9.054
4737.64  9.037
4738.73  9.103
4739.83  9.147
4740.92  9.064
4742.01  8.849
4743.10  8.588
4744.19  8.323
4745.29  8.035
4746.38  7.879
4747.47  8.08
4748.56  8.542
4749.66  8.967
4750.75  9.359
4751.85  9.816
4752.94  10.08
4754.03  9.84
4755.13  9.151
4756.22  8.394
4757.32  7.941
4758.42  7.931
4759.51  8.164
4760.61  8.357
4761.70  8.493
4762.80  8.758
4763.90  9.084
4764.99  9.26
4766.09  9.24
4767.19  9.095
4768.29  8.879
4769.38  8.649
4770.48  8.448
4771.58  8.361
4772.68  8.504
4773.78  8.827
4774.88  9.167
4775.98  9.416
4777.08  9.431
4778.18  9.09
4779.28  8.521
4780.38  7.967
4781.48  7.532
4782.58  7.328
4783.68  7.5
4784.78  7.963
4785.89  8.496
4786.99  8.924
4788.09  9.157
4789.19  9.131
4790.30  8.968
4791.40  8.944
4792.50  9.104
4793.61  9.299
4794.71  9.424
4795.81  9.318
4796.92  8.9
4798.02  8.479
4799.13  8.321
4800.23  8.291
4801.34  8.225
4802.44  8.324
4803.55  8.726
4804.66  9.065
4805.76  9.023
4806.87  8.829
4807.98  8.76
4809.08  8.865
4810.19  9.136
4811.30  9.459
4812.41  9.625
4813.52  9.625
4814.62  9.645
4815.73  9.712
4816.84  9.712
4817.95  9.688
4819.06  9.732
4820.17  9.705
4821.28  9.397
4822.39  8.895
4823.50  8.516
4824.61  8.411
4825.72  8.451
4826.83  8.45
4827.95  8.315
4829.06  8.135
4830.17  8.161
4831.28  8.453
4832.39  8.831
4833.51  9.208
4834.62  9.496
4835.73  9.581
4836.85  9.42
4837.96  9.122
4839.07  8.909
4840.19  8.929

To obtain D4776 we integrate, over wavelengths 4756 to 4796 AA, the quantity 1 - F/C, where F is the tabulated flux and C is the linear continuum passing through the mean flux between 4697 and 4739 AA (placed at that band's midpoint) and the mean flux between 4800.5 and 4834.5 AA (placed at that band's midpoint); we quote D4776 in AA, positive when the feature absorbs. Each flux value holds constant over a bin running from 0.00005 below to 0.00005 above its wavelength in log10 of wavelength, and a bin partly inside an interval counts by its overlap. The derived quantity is 1.4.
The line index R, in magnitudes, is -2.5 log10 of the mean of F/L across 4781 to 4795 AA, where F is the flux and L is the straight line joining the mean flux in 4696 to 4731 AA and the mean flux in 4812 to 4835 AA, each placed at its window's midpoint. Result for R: 0.05 mag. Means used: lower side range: 8.98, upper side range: 9.05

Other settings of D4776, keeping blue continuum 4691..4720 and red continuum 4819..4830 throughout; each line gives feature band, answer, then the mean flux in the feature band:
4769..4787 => 0.8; 8.46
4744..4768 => 0.4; 8.77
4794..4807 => 0.1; 8.75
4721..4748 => 0.5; 8.8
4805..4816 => -0.6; 9.26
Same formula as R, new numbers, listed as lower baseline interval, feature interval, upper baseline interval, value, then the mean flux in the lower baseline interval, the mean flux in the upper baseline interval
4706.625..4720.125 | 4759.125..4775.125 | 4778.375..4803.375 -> -0.01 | 9.01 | 8.56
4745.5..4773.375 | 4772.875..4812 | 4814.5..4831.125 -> 0.02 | 8.76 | 8.96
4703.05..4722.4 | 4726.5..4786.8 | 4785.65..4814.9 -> 0.02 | 8.85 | 8.97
